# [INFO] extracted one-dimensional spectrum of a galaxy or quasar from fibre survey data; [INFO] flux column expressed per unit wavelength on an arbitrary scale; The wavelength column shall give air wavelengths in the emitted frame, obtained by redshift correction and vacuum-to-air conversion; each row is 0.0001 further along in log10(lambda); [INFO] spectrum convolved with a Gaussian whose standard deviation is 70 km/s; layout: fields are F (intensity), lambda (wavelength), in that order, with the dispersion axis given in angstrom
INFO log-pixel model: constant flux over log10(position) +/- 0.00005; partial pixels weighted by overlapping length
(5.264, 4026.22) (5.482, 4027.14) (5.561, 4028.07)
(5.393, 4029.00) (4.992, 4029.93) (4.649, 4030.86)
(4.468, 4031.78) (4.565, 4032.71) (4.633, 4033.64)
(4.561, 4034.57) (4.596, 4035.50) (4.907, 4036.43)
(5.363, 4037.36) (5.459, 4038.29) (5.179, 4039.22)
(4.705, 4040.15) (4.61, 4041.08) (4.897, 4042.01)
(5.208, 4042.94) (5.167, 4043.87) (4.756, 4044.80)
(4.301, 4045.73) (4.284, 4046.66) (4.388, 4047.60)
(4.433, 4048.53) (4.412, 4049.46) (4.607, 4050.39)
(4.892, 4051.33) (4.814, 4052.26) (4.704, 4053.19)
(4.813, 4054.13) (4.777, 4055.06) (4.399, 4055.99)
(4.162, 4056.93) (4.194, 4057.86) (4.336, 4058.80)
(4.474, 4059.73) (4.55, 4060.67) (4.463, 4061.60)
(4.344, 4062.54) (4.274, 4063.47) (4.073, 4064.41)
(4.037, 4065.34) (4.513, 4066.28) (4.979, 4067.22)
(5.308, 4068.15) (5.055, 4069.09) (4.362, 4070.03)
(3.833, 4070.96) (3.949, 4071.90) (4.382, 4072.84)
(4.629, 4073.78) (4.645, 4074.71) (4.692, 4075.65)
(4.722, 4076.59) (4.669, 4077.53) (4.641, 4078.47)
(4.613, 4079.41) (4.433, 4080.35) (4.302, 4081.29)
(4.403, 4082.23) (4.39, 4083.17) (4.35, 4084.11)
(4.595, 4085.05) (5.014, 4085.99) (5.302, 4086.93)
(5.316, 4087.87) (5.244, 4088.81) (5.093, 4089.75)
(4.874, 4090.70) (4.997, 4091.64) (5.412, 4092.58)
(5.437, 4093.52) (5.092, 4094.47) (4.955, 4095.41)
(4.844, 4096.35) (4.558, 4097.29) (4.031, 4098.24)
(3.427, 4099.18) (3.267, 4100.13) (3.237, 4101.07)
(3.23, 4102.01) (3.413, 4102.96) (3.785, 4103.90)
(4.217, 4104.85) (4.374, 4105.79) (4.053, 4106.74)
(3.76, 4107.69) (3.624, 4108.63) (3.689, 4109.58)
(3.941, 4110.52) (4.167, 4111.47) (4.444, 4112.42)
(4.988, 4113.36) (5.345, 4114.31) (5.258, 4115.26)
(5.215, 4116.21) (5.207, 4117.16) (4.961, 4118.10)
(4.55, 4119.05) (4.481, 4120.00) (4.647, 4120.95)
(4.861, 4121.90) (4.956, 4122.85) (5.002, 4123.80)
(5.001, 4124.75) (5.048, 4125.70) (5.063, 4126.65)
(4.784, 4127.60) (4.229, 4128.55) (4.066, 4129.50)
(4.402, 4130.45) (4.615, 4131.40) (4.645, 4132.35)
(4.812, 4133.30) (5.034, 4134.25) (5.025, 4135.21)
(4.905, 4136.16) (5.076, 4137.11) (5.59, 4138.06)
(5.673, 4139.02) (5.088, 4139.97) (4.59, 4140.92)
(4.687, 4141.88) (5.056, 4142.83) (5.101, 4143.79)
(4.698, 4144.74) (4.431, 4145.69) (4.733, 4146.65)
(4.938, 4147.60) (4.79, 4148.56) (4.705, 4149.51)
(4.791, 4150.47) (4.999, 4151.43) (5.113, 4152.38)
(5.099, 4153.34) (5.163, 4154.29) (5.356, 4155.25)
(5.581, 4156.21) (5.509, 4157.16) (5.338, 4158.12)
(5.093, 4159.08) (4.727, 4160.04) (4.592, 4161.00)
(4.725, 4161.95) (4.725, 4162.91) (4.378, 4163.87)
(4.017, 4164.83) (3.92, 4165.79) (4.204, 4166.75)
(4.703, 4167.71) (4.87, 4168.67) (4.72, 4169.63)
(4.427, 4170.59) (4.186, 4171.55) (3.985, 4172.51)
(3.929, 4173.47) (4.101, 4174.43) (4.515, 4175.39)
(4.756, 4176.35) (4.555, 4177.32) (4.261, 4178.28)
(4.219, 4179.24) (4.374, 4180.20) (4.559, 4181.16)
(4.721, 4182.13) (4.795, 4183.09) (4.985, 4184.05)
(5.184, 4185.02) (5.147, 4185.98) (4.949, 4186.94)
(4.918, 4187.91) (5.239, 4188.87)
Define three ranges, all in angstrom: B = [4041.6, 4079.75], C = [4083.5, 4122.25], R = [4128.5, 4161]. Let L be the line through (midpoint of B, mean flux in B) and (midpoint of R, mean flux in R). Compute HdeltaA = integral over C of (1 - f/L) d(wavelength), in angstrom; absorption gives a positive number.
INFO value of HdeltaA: 1.9 angstrom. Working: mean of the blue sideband 4.55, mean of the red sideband 4.94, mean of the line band 4.52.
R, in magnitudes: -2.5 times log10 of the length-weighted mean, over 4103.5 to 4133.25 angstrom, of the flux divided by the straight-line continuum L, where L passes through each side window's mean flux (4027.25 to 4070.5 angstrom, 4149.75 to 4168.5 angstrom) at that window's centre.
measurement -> 0.05 mag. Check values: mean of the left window 4.69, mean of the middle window 4.57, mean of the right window 4.84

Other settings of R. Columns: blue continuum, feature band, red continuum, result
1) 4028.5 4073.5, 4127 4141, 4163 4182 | -0.09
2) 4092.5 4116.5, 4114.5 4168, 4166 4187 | -0.11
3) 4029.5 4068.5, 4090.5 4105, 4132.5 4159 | 0.13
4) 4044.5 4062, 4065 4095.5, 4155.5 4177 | -0.05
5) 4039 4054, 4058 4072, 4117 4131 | 0.06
